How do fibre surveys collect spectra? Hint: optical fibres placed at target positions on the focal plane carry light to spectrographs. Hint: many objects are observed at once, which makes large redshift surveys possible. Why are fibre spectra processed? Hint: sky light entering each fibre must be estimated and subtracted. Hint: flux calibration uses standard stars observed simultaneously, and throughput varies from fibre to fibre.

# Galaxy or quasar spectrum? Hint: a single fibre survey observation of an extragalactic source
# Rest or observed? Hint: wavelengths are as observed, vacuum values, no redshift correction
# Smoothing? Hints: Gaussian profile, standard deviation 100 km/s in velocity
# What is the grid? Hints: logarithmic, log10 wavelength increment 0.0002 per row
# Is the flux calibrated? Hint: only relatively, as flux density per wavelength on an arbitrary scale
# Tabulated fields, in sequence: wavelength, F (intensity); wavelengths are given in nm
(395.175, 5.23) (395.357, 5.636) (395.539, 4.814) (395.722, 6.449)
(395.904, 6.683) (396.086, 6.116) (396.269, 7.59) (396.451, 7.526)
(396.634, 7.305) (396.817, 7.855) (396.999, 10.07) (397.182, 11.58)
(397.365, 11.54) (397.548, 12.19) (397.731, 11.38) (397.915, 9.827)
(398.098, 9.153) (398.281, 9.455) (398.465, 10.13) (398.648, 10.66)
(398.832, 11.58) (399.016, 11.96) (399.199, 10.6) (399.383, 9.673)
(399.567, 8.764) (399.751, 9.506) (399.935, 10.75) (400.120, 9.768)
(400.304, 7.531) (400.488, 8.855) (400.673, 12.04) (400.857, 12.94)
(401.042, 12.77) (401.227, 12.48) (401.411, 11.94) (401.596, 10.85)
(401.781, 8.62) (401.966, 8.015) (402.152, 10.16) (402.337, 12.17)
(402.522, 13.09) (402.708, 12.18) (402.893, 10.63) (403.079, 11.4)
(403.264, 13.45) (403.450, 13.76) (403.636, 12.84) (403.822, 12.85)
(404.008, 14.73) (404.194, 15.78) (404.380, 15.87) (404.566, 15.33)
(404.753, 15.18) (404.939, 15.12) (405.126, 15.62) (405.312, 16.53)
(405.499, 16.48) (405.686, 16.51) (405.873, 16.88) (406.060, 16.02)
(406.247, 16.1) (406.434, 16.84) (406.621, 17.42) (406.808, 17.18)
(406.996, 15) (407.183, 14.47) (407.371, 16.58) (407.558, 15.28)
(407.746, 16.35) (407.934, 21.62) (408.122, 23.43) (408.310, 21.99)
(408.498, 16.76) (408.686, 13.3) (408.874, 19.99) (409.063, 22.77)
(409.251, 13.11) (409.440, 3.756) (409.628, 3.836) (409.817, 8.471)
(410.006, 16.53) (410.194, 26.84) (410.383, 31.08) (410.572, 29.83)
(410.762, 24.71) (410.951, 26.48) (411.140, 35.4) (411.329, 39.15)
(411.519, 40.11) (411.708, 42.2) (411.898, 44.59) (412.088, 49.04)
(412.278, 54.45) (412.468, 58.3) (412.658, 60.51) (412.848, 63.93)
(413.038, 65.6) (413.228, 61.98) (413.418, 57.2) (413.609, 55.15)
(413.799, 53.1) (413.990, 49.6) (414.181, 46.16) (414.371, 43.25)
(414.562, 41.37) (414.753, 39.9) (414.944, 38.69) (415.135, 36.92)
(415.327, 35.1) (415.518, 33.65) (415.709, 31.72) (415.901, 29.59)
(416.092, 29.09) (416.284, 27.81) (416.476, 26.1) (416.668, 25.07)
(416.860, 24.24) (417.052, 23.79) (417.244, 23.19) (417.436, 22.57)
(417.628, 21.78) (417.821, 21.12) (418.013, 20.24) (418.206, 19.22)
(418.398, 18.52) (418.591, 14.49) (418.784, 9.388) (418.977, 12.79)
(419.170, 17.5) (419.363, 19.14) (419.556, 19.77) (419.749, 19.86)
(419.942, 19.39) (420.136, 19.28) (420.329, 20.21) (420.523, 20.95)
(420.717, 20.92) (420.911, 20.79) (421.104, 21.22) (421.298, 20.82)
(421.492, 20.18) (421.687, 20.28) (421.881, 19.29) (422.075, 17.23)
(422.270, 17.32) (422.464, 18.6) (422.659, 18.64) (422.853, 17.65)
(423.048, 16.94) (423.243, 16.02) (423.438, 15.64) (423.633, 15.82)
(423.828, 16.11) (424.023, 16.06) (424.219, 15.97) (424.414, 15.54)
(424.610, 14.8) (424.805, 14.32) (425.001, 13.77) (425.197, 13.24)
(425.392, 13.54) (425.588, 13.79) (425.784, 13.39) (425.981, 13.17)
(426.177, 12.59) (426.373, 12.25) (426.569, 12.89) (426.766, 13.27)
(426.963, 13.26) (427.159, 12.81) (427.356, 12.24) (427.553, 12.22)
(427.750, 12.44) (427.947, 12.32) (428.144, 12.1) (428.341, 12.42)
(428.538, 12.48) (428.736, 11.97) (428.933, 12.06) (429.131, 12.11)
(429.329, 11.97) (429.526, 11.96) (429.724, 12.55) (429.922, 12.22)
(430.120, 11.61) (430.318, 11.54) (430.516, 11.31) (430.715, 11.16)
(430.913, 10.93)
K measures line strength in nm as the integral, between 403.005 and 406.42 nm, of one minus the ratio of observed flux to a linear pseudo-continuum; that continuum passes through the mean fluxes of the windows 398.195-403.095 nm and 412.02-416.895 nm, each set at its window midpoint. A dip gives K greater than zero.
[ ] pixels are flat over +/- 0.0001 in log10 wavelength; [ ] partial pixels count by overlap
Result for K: 0.89 nm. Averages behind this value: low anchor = 10.7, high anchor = 43.9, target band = 15.1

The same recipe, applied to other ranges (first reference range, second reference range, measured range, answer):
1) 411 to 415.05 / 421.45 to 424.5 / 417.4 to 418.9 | 0.674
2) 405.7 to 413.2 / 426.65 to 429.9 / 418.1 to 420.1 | 0.258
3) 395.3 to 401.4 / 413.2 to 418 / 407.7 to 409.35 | 0.389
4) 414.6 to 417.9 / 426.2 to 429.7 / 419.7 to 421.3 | 0.182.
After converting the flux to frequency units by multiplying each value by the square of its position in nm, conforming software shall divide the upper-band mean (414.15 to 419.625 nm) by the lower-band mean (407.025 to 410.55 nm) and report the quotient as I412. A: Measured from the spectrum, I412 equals 1.6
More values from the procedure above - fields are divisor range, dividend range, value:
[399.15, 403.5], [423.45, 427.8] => 1.43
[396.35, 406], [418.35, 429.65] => 1.46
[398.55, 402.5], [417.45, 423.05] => 1.96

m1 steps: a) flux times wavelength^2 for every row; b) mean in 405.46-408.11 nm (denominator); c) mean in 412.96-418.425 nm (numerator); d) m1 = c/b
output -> 2.2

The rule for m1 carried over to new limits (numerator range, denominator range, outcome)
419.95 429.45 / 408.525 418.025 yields 0.48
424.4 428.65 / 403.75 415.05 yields 0.49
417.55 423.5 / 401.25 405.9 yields 1.50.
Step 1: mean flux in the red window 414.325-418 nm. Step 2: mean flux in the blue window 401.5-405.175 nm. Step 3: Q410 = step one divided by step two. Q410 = 2.3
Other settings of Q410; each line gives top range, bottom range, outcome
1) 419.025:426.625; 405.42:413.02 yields 0.65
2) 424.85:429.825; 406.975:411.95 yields 0.57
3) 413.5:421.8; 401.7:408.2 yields 1.81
